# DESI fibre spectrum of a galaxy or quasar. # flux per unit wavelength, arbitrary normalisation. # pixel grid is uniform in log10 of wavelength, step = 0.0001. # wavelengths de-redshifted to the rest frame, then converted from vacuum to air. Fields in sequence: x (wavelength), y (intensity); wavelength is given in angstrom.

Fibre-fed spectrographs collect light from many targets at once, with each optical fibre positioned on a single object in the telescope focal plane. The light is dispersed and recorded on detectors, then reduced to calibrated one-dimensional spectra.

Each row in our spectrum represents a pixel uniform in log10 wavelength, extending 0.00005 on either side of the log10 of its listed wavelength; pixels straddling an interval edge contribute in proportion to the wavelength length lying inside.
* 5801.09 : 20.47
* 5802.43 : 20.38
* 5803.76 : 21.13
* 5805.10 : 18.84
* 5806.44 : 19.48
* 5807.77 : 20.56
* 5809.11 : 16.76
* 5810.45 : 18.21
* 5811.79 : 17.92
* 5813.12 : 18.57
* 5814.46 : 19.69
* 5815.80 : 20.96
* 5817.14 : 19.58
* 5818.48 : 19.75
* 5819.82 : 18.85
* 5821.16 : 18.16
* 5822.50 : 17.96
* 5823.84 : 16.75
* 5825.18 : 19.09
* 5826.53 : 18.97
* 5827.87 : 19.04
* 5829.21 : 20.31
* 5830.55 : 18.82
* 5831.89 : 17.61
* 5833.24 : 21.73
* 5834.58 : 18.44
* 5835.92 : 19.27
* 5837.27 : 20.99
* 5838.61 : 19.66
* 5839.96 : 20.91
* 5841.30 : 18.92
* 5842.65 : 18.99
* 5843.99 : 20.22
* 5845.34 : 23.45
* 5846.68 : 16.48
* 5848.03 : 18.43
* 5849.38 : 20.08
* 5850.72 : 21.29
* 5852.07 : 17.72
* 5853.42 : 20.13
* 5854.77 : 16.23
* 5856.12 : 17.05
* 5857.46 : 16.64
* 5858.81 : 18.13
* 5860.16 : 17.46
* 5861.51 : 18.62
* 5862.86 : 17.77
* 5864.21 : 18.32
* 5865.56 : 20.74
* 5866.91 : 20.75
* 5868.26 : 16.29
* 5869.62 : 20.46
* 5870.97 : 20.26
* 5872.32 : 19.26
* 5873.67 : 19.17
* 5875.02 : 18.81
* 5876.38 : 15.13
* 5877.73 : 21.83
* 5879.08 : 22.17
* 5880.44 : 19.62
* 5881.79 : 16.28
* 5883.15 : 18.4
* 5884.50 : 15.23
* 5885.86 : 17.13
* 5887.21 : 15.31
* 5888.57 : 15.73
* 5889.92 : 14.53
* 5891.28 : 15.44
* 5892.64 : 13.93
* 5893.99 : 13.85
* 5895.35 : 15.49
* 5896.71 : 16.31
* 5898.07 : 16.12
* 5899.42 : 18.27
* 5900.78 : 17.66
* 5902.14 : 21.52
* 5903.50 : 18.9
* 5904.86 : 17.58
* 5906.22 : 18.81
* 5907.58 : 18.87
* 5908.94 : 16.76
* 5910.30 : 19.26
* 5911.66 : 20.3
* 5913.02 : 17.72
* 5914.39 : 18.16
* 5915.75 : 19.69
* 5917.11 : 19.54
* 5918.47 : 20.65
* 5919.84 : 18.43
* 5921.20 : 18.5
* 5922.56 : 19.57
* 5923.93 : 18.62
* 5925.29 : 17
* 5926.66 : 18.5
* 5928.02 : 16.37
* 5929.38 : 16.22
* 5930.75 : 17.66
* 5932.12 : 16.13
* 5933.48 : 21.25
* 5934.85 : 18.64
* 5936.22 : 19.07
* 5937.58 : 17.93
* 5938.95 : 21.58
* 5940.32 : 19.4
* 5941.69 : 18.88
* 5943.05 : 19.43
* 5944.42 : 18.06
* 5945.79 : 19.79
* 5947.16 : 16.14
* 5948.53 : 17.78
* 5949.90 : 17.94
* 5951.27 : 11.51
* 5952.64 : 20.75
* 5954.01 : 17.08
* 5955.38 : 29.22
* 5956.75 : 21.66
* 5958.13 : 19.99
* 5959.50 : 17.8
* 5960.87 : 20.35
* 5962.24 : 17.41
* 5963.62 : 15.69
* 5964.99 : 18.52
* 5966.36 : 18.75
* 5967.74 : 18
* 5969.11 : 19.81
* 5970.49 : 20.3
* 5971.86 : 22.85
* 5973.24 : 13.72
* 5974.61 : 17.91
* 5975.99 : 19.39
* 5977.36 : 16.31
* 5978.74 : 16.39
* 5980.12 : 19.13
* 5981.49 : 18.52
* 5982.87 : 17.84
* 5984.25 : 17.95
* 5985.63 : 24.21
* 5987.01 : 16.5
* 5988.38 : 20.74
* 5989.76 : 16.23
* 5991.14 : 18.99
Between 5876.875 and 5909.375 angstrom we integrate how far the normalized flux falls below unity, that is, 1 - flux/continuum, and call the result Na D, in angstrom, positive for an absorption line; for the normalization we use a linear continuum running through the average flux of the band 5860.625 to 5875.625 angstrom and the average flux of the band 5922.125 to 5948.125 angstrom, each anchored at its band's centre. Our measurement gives 2.65 angstrom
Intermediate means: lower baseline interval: 19.1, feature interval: 17.3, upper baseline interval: 18.4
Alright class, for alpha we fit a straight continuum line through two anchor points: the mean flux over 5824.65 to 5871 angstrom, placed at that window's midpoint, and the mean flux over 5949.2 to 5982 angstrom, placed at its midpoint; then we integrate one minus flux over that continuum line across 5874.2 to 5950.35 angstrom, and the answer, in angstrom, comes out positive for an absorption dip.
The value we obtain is 3.56 angstrom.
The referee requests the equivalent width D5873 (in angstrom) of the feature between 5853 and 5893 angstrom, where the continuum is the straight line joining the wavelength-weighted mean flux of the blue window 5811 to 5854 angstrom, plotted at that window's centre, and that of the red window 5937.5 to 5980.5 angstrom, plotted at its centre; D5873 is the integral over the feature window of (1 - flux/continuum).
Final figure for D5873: 2.6 angstrom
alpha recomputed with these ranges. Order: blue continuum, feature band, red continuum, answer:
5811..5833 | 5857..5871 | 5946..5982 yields 0.14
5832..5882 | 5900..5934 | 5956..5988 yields 0.67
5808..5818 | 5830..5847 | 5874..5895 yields -1.44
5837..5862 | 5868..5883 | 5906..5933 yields -0.26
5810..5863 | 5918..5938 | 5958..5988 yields 0.42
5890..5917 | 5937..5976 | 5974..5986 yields -1.45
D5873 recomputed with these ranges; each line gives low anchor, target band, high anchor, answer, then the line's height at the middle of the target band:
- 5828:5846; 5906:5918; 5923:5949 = -0.1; 18.7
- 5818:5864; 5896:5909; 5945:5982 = 0.4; 18.8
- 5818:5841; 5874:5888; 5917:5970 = 0.7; 19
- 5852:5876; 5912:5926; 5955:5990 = 0.0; 18.8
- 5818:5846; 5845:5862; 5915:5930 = 0.6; 19.2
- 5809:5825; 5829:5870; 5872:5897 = -2.7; 17.9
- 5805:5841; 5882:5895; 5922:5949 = 2.2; 18.7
